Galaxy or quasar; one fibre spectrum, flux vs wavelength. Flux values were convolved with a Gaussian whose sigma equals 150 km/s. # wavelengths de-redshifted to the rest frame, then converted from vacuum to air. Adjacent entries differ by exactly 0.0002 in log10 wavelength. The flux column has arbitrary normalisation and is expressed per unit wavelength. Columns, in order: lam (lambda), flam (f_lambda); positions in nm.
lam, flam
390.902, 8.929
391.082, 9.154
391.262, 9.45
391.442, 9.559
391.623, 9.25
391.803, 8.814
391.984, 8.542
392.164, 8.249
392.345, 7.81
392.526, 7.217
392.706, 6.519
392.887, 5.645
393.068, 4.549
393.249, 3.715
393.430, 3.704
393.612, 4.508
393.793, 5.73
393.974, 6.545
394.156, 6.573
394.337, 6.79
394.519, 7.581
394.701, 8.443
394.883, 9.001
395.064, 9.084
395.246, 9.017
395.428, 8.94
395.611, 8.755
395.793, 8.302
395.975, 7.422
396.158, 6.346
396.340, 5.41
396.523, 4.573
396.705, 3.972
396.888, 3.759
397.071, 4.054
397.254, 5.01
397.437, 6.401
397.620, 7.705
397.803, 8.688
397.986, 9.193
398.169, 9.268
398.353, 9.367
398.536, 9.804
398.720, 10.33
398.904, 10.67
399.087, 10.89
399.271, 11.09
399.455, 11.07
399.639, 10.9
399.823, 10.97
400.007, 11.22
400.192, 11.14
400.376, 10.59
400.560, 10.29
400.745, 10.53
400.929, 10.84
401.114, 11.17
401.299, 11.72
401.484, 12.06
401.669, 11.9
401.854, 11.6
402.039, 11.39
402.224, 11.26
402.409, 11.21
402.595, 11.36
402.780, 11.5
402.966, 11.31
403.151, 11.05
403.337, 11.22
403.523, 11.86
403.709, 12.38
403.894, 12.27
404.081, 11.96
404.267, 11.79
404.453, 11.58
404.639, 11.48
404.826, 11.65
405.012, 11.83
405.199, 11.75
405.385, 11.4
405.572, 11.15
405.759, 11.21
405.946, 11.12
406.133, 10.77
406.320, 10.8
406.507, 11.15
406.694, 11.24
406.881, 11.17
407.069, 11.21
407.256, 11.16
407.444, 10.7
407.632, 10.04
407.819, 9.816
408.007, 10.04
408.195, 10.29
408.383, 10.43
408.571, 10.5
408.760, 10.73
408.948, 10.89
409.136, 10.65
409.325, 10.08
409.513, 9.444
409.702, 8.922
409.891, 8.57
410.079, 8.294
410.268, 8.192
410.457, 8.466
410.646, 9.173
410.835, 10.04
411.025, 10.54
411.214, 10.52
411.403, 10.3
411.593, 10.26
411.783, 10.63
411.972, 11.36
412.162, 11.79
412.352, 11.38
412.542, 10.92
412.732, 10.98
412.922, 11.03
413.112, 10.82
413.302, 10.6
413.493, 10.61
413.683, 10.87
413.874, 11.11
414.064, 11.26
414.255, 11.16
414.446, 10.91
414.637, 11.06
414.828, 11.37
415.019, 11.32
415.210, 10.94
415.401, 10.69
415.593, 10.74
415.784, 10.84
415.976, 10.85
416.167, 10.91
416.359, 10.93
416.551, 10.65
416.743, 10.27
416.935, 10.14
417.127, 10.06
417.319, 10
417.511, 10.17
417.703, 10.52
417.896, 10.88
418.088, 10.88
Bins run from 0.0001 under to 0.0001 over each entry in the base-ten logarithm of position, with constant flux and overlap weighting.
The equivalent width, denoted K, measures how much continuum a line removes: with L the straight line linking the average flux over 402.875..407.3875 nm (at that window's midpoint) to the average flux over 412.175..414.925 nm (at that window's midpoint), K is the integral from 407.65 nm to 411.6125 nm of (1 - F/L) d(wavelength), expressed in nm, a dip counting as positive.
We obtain 0.50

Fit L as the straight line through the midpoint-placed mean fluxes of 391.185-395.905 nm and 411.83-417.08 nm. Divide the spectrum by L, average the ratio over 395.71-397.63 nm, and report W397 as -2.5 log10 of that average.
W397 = 0.370 mag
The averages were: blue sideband 7.39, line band 5.63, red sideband 10.9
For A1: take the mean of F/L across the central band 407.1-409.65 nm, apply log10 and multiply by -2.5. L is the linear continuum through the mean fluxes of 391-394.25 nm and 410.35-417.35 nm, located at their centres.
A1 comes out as -0.07 mag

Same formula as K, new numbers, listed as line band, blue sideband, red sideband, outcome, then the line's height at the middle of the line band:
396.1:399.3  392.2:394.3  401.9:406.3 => 0.27 nm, 8.12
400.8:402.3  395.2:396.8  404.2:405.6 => -0.25 nm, 9.83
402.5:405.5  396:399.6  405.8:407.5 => -0.47 nm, 10.1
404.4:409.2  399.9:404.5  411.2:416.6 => 0.12 nm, 11.2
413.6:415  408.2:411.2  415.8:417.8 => -0.13 nm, 10.2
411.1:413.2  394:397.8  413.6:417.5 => -0.16 nm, 10.1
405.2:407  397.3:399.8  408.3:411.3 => -0.27 nm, 9.67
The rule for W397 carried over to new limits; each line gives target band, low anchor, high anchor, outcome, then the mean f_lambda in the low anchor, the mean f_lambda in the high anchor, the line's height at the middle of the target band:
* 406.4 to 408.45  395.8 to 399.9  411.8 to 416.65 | -0.096 mag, 8.04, 11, 9.77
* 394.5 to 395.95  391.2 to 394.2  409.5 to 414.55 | -0.186 mag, 6.82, 10.3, 7.28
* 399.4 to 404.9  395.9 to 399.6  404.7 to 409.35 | -0.225 mag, 7.8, 10.9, 9.26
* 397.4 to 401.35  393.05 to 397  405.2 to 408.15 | -0.244 mag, 6.51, 10.9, 8.14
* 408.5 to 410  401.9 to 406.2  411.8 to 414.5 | 0.133 mag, 11.5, 11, 11.2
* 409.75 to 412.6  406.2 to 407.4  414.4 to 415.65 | 0.109 mag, 11.1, 11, 11.1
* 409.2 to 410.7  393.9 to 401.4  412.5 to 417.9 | 0.138 mag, 8.64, 10.8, 10.1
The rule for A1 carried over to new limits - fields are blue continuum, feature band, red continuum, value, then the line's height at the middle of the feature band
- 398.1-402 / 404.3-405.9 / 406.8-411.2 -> -0.11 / 10.4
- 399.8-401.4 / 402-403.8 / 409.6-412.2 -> -0.08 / 10.7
